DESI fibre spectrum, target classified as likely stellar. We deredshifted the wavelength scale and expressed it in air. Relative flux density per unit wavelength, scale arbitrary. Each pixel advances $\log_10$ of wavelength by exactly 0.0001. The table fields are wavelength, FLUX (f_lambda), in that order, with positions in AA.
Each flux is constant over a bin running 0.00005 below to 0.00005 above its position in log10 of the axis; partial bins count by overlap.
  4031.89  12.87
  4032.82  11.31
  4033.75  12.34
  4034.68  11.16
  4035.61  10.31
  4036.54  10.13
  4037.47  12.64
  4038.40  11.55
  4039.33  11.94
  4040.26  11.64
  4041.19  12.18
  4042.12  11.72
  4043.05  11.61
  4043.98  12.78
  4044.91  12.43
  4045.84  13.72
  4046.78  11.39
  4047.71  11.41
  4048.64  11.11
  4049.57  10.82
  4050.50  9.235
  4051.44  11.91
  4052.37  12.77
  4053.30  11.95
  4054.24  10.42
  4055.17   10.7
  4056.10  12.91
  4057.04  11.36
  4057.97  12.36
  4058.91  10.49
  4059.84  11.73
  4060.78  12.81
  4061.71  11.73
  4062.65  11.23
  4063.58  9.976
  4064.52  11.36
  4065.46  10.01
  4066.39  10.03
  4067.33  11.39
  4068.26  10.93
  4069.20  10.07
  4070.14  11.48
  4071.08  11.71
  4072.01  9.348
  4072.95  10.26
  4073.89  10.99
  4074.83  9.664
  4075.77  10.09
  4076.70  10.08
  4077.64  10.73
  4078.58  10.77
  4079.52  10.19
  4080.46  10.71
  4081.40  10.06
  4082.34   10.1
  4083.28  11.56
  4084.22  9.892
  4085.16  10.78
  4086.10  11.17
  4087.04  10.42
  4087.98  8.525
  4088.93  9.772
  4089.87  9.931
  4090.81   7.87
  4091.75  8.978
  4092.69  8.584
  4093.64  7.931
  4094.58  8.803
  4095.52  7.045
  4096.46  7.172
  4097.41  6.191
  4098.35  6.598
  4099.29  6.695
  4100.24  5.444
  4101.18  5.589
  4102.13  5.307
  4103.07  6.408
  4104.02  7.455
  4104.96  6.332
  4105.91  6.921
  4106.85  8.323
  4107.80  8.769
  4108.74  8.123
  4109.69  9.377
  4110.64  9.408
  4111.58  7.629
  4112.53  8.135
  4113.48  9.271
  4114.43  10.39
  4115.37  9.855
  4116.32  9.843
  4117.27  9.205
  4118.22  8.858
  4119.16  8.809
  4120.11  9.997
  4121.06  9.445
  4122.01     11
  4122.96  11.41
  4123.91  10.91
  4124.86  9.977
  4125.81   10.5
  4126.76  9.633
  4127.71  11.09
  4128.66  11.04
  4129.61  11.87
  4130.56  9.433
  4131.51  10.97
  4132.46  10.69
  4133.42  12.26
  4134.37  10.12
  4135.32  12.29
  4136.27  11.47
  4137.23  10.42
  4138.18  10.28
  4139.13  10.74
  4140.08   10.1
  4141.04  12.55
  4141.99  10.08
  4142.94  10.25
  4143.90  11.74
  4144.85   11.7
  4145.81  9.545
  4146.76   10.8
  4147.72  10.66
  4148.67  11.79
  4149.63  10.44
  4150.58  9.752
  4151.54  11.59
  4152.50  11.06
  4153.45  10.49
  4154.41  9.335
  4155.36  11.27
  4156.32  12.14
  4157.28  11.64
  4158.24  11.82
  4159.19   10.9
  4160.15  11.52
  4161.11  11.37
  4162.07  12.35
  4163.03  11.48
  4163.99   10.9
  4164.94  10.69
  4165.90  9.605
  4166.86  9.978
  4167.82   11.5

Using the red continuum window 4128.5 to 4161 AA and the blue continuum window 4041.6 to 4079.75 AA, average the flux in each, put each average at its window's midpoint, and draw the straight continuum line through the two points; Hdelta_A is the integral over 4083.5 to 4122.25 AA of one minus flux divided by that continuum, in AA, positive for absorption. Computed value 9.2 AA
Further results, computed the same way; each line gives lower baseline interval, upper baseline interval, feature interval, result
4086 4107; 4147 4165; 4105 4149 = -3.2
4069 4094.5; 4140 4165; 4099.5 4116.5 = 4.2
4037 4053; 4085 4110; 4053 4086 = -2.9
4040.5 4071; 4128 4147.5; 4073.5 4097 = 3.3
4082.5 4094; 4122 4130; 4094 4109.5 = 4.7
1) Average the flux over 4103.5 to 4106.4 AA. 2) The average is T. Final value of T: 6.91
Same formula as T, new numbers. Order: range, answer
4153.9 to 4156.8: 10.9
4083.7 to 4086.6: 10.6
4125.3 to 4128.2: 10.4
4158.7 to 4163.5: 11.5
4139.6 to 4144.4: 11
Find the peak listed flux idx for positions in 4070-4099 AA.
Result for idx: 11.71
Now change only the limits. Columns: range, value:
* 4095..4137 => 12.29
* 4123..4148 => 12.55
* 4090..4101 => 8.978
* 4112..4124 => 11.41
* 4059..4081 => 12.81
